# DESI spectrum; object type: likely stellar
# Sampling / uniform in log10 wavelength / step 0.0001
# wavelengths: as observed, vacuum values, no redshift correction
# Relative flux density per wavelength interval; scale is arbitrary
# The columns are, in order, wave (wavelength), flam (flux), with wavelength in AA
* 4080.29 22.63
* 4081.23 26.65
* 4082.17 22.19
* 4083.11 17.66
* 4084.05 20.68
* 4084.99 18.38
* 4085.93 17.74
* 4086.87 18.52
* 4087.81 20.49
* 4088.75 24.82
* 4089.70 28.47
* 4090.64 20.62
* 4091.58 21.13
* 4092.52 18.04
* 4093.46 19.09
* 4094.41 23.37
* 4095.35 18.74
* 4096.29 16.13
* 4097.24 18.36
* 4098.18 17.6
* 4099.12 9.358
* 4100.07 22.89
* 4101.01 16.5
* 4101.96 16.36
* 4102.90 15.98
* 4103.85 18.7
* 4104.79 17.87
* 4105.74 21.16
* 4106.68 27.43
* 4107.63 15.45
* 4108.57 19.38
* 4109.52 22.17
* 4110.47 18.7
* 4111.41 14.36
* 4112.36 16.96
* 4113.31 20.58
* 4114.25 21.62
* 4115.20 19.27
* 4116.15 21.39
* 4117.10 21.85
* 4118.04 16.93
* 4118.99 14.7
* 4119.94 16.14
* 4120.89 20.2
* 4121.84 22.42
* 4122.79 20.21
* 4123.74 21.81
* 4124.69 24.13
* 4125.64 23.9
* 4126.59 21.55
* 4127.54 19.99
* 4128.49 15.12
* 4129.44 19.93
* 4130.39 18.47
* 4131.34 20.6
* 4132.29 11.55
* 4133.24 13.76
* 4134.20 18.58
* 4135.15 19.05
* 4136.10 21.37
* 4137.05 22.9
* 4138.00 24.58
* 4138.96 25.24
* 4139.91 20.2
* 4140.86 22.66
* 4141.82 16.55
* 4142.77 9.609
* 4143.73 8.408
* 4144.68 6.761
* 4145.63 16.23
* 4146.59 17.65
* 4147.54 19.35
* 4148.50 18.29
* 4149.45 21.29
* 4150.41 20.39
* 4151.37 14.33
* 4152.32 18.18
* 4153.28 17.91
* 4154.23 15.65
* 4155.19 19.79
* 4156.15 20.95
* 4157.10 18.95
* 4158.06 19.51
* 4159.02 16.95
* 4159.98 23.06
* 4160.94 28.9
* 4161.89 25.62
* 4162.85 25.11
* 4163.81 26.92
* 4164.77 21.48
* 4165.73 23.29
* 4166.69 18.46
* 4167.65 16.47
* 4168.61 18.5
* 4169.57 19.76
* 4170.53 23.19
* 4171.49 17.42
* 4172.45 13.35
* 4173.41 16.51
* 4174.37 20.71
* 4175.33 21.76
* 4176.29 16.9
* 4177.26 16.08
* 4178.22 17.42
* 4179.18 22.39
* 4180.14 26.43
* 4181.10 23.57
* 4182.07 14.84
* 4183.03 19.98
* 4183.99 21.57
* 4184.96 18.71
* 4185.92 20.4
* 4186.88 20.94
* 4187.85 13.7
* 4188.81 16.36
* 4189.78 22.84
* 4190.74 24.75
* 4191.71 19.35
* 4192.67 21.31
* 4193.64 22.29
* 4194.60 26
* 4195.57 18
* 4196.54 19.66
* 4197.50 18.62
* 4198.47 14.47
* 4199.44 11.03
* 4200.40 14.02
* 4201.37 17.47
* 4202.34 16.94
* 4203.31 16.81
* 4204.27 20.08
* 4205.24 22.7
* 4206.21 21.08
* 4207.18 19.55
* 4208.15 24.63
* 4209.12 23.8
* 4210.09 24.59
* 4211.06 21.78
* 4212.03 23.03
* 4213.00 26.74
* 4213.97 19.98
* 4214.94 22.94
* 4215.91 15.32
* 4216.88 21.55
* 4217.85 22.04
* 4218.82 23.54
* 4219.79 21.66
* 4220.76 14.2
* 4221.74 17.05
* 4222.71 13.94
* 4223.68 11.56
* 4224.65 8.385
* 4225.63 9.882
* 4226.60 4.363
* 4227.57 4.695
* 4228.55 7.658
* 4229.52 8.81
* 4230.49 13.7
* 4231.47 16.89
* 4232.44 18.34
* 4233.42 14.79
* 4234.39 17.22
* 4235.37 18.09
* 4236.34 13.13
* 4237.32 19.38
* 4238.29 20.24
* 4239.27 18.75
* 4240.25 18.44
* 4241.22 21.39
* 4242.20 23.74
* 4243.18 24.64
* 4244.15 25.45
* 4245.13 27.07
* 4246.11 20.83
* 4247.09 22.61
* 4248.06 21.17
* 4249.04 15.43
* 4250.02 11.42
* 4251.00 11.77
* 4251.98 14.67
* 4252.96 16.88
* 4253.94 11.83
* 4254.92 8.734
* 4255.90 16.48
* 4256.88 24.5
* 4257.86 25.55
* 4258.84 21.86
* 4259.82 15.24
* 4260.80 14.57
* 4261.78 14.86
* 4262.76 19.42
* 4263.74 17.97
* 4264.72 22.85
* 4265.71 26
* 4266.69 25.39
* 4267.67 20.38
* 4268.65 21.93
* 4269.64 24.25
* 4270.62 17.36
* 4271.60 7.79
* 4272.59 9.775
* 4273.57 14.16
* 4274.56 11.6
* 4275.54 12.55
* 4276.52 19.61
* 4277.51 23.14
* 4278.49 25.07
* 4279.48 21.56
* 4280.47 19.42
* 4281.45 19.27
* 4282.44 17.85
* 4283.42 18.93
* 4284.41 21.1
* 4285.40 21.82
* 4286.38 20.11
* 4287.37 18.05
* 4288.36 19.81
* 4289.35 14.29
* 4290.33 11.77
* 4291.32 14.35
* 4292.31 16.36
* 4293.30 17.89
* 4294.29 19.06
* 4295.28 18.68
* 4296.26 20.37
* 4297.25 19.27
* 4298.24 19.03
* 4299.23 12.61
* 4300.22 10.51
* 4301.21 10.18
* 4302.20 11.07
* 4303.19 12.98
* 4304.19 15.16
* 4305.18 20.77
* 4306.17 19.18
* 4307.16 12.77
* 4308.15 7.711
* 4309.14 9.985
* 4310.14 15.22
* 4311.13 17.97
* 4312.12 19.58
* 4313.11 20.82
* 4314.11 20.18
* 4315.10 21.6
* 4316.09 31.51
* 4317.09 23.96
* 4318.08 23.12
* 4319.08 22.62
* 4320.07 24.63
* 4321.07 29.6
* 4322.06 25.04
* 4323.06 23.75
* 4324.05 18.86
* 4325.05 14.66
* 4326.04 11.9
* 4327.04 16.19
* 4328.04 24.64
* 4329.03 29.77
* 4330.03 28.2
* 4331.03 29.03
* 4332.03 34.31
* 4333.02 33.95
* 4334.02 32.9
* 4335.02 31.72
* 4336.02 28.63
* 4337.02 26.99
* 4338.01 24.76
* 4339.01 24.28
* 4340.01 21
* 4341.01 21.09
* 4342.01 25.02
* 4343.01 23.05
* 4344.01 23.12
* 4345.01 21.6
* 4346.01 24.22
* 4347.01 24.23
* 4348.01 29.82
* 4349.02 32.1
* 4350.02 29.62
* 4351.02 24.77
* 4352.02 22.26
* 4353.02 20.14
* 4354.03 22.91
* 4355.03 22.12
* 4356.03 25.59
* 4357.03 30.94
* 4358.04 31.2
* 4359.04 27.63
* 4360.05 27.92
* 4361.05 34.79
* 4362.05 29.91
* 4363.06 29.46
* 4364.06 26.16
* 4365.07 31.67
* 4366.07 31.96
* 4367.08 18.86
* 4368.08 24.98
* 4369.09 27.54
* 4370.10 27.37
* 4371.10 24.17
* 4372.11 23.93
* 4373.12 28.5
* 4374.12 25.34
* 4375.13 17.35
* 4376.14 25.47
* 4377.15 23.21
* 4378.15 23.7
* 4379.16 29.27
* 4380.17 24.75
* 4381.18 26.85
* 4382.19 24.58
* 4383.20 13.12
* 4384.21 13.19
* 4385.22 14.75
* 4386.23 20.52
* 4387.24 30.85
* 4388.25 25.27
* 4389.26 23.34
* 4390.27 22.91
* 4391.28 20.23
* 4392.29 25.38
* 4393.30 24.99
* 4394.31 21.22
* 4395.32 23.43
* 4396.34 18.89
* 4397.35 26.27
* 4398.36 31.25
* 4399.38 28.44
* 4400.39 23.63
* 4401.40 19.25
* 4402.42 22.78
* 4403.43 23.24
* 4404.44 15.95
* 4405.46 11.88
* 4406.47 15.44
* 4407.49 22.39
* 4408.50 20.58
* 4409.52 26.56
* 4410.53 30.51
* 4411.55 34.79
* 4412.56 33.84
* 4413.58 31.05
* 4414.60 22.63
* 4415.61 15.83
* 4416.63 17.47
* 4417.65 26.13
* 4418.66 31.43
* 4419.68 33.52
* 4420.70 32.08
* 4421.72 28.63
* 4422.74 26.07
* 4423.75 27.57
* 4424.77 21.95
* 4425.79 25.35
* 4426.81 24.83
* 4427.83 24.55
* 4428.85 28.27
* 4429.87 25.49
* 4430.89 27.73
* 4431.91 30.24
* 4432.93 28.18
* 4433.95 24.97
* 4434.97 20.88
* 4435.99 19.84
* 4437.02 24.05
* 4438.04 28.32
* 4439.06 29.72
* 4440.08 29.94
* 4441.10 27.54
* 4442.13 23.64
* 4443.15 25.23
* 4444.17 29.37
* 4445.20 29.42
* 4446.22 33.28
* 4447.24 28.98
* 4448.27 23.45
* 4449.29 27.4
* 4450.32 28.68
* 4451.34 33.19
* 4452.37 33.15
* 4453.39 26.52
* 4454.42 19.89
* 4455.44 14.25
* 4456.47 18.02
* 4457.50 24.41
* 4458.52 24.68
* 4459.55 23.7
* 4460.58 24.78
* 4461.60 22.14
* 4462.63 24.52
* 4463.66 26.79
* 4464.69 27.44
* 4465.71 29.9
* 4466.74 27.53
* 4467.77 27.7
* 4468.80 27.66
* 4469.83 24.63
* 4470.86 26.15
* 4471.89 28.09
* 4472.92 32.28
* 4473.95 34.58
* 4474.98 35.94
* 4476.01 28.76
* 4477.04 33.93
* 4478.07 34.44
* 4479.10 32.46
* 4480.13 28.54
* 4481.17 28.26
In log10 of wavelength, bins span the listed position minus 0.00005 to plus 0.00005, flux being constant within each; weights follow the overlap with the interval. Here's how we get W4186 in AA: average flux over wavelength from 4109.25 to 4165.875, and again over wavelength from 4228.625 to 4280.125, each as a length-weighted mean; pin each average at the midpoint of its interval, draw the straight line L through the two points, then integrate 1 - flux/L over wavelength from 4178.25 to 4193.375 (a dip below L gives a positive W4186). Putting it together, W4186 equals -1.2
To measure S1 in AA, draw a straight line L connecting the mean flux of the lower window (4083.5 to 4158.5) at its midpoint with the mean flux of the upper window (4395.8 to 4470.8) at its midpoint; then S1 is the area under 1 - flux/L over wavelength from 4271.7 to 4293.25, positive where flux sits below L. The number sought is 4.7 AA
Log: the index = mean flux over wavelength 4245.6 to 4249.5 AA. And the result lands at 20.1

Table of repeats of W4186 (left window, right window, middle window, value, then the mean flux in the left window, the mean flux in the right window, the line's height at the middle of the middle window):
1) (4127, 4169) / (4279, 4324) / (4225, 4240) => 4.0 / 19.1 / 18.5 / 18.7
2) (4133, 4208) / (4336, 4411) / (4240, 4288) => 6.0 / 19.3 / 24.4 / 21.6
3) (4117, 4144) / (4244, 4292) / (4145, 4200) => -2.4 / 19.1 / 18.3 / 18.8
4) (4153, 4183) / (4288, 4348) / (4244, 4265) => 2.6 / 20.3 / 20.9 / 20.6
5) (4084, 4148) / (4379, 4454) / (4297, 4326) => 6.0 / 19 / 25.2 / 23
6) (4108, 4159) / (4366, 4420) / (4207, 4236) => 4.9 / 18.7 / 23.8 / 20.4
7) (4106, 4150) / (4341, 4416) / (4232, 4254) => 2.9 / 18.9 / 24.6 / 21.5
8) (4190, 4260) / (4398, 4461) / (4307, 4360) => -4.3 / 18.2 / 25.6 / 22.1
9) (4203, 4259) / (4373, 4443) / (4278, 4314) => 6.0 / 18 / 24.5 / 20.4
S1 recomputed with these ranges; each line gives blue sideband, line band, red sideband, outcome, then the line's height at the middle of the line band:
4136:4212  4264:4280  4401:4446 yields 2.2 AA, 21.9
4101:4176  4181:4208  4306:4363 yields 1.9 AA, 20.7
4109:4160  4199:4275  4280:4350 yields 8.3 AA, 20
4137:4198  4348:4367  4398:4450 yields -2.8 AA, 24.2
